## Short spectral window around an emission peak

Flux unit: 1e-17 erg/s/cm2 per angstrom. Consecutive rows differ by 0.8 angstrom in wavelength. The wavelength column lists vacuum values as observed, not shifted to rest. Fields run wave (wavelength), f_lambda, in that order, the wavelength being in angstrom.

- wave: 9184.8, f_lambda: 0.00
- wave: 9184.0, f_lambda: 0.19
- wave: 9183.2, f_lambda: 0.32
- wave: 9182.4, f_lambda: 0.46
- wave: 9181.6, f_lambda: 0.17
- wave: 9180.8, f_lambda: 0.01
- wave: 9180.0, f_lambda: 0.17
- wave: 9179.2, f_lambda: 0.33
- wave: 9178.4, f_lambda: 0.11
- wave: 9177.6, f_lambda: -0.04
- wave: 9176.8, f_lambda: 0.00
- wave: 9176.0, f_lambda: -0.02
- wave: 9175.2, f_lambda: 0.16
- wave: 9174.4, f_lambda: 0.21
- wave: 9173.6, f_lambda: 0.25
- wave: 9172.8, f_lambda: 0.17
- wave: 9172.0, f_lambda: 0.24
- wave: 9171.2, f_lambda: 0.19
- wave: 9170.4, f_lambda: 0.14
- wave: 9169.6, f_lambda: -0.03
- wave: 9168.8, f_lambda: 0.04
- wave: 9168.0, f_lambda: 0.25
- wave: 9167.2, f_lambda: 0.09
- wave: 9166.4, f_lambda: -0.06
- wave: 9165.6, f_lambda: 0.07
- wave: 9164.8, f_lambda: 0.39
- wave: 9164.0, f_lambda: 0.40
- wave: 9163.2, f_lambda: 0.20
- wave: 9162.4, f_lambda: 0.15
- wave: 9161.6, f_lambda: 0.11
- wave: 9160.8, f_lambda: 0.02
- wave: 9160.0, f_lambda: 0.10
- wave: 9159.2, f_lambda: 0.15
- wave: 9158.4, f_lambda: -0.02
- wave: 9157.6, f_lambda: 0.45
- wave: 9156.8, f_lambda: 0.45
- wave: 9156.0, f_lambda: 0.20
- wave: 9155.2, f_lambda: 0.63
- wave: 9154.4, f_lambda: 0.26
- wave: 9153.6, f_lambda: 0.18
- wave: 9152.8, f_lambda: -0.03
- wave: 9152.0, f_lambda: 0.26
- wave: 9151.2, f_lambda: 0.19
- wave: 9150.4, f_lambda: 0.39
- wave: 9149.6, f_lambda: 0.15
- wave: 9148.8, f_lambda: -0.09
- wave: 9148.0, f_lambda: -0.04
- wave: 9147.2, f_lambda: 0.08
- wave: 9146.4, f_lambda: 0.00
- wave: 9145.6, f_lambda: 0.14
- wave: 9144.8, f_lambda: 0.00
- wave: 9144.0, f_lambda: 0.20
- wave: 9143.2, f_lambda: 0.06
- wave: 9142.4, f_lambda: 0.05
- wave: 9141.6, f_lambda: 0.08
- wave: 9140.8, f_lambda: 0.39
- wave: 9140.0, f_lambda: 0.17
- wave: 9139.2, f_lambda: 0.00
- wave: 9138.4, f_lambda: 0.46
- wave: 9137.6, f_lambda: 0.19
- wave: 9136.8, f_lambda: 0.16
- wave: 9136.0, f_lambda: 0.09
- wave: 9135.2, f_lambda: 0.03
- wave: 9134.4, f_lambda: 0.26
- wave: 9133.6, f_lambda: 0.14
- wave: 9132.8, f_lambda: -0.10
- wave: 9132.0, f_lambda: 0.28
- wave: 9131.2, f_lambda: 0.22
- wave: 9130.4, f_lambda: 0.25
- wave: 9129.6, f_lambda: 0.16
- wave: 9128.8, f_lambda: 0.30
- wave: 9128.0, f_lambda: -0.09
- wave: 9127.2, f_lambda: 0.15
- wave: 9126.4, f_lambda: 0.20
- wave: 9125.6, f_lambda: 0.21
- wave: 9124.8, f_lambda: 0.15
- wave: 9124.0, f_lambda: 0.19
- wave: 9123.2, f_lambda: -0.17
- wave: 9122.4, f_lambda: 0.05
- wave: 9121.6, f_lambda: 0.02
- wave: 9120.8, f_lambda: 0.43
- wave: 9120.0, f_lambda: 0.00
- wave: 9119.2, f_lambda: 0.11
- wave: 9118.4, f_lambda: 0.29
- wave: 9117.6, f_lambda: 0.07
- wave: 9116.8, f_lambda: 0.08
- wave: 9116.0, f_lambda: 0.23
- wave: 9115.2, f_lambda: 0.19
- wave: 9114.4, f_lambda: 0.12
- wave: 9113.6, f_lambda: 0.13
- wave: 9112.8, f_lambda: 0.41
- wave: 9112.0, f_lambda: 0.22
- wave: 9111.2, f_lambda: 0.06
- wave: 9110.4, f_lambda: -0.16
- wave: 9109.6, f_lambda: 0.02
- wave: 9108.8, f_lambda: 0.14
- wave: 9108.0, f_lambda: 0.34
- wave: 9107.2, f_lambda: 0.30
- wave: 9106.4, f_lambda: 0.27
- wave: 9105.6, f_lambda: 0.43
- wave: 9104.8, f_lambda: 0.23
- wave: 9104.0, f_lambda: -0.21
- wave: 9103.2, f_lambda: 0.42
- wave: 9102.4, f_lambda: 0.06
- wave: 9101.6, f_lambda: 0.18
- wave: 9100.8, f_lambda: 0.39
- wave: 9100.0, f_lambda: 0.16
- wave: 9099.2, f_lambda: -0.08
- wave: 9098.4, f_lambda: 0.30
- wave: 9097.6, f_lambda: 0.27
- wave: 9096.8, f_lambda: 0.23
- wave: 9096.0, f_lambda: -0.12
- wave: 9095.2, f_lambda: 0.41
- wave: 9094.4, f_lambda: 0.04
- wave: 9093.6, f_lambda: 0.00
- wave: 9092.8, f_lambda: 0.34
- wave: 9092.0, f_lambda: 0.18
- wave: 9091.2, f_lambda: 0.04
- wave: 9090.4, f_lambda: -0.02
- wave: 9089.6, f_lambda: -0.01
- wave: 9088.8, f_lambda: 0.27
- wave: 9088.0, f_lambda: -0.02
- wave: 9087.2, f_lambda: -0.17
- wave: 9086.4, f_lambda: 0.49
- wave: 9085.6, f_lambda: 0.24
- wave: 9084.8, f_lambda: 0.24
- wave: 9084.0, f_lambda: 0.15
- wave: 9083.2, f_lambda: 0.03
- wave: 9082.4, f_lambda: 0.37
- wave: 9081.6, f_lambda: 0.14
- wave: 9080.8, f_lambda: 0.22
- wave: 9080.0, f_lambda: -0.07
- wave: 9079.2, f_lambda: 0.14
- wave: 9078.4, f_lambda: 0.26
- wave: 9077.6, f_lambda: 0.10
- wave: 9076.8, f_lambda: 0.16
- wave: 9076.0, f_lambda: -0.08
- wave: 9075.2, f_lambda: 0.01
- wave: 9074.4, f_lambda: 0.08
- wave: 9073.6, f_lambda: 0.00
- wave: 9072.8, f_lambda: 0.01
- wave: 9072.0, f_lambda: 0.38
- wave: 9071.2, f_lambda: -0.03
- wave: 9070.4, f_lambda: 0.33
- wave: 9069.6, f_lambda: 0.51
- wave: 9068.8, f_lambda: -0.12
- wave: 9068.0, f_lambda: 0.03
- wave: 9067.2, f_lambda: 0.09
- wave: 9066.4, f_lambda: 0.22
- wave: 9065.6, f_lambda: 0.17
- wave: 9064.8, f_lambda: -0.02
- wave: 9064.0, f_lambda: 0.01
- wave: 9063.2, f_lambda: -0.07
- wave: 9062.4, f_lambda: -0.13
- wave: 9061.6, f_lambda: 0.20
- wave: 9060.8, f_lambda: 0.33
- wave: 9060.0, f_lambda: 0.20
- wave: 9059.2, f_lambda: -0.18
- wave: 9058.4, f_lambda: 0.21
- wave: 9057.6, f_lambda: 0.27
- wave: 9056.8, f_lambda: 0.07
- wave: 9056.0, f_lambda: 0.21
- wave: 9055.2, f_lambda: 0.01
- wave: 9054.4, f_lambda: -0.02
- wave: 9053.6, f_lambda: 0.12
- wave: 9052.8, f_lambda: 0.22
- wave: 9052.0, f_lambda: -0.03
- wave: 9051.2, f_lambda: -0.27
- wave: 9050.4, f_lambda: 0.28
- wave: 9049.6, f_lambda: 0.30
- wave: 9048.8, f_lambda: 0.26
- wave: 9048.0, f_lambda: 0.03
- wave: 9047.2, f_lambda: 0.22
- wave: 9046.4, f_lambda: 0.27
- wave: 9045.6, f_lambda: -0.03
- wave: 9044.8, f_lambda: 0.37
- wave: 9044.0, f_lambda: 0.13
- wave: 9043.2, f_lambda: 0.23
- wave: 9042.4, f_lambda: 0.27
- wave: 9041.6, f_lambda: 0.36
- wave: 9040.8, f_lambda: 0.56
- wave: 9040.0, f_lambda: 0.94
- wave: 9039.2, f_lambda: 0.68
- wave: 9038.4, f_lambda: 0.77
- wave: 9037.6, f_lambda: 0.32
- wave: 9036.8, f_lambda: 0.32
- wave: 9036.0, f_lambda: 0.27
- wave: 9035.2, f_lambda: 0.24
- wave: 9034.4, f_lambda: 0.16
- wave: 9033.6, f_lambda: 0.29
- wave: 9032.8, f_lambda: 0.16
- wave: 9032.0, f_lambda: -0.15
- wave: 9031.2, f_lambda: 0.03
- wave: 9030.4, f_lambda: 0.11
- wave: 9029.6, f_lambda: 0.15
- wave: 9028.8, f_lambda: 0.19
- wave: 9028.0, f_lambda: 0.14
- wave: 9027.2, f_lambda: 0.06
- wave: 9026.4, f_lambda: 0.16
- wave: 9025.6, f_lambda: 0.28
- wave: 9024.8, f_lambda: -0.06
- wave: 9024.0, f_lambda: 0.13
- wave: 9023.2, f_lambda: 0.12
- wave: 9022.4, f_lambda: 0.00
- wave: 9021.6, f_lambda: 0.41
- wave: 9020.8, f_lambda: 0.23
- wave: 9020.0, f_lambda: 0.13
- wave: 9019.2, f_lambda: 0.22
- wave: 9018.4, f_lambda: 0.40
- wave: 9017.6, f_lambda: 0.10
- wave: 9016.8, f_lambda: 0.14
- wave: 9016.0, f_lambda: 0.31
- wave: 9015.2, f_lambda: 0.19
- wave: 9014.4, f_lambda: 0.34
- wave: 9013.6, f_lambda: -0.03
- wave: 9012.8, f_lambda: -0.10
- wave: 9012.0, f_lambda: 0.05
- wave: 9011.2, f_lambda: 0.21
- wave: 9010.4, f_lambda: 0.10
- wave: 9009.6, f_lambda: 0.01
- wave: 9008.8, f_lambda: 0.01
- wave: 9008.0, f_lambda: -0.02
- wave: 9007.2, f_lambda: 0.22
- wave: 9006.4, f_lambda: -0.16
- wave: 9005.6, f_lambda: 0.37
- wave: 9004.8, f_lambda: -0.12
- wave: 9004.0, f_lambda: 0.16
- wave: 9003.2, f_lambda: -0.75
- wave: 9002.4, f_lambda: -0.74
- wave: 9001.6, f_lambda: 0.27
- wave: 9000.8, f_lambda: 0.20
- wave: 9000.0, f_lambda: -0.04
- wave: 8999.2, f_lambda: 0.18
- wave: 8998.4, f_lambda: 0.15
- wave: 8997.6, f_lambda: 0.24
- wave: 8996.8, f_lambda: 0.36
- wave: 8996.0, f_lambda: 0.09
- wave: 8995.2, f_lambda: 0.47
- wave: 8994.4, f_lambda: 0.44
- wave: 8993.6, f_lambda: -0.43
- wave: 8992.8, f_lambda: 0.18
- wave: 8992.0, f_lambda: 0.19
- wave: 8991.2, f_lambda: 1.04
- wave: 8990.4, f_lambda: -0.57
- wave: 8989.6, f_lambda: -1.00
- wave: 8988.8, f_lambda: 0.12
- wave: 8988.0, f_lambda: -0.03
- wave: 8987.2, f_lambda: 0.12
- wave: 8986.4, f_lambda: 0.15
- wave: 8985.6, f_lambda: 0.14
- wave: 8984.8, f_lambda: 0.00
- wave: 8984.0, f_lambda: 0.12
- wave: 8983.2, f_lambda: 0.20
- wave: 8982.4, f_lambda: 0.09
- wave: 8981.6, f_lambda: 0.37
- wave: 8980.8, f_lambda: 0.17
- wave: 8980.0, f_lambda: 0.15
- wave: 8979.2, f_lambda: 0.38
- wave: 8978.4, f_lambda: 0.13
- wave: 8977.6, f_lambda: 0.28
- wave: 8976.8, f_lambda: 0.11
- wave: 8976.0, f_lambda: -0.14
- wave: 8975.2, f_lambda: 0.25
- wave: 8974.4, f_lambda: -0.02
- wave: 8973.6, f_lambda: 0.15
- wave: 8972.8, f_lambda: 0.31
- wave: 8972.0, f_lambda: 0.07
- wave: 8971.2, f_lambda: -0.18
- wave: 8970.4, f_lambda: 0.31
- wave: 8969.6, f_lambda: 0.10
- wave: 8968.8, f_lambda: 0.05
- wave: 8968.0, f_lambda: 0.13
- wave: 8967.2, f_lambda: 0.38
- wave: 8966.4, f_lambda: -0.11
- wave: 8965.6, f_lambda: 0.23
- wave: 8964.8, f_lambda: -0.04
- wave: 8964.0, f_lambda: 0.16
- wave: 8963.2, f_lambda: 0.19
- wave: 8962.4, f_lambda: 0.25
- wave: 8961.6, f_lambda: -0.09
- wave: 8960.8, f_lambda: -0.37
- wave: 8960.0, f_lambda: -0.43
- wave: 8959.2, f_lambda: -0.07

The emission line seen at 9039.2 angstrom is Hgamma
